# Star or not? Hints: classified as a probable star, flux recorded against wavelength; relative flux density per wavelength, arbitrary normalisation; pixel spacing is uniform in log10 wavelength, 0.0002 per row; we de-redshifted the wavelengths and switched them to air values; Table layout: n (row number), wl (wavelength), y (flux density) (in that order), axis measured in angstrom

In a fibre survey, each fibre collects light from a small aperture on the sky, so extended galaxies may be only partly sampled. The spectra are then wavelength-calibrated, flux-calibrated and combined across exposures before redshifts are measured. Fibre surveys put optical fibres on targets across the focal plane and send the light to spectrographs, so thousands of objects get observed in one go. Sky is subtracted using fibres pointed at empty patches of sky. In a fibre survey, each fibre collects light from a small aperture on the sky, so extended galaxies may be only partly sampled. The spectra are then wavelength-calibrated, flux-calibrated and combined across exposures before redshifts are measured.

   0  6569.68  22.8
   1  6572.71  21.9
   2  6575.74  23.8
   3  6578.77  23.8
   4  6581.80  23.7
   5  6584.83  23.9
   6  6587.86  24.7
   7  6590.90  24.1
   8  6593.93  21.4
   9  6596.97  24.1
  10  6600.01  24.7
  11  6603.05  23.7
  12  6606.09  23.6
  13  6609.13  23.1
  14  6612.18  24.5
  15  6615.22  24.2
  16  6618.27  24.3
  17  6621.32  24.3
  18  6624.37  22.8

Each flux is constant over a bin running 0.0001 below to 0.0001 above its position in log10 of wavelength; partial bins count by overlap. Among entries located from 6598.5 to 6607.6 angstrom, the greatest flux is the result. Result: 24.7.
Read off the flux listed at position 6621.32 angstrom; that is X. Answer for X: 24.3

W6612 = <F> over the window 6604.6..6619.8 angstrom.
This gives 23.9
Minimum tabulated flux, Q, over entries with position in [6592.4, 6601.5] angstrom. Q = 21.4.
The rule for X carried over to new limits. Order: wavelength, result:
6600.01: 24.7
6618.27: 24.3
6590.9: 24.1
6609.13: 23.1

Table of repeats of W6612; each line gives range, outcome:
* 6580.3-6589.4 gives 24.1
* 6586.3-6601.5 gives 23.8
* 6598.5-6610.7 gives 23.8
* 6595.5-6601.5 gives 24.4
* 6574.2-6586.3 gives 23.8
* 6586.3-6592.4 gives 24.4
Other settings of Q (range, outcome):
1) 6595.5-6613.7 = 23.1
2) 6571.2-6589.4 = 21.9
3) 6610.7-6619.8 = 24.2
